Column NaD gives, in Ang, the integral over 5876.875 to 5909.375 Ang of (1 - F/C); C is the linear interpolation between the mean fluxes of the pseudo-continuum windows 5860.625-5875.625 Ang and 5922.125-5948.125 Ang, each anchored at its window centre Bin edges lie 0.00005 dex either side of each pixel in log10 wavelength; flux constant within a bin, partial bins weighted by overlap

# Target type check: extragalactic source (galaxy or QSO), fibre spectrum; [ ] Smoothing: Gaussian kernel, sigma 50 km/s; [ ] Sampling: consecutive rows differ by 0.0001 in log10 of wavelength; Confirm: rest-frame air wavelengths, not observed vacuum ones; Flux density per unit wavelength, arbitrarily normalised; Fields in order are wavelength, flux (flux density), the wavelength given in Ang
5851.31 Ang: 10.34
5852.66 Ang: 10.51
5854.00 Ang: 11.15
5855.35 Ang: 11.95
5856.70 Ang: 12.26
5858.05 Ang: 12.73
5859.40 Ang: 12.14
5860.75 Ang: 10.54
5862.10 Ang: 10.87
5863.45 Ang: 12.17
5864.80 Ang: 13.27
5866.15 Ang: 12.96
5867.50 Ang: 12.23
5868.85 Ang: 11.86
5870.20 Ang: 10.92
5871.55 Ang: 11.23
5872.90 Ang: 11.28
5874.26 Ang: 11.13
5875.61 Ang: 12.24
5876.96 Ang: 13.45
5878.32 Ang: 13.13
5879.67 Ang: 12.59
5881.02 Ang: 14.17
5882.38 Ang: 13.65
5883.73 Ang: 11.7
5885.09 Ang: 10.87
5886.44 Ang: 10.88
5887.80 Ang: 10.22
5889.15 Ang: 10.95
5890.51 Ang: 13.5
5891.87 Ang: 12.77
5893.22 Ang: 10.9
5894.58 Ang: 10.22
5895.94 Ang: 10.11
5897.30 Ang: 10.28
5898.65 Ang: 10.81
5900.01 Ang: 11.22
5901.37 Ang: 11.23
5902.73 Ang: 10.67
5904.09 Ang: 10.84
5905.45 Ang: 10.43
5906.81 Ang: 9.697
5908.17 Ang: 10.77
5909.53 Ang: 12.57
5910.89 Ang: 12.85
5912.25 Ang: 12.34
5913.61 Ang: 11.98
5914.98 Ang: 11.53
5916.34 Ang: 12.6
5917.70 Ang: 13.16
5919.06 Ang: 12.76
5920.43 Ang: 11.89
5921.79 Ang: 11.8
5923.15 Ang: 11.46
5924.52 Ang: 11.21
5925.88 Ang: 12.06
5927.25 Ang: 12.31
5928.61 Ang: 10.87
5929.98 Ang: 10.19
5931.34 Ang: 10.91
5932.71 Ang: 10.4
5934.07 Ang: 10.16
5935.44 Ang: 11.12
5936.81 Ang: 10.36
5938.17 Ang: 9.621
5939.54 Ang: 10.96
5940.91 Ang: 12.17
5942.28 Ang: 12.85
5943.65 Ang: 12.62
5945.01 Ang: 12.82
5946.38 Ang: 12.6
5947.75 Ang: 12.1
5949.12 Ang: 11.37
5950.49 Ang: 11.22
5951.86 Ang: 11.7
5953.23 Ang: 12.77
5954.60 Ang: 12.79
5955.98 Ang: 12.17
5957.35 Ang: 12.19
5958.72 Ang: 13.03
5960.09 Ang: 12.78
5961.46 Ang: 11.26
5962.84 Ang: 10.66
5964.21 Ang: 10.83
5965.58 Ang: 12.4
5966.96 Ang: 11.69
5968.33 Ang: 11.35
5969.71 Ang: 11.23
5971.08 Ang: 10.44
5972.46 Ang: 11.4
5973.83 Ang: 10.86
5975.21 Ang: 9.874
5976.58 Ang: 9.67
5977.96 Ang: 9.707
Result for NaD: 0.5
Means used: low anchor 11.7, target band 11.4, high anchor 11.4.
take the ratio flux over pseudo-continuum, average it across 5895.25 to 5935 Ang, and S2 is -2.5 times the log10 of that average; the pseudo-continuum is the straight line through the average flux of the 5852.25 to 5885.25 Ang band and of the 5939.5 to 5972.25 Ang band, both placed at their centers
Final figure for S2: 0.06 mag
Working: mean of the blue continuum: 12.1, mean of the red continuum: 11.9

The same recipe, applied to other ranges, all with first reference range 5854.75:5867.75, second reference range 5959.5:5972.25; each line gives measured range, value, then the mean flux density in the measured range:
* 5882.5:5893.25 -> 0.03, 11.6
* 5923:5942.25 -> 0.06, 11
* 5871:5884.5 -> -0.04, 12.5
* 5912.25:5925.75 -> -0.03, 12.1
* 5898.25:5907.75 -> 0.11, 10.7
